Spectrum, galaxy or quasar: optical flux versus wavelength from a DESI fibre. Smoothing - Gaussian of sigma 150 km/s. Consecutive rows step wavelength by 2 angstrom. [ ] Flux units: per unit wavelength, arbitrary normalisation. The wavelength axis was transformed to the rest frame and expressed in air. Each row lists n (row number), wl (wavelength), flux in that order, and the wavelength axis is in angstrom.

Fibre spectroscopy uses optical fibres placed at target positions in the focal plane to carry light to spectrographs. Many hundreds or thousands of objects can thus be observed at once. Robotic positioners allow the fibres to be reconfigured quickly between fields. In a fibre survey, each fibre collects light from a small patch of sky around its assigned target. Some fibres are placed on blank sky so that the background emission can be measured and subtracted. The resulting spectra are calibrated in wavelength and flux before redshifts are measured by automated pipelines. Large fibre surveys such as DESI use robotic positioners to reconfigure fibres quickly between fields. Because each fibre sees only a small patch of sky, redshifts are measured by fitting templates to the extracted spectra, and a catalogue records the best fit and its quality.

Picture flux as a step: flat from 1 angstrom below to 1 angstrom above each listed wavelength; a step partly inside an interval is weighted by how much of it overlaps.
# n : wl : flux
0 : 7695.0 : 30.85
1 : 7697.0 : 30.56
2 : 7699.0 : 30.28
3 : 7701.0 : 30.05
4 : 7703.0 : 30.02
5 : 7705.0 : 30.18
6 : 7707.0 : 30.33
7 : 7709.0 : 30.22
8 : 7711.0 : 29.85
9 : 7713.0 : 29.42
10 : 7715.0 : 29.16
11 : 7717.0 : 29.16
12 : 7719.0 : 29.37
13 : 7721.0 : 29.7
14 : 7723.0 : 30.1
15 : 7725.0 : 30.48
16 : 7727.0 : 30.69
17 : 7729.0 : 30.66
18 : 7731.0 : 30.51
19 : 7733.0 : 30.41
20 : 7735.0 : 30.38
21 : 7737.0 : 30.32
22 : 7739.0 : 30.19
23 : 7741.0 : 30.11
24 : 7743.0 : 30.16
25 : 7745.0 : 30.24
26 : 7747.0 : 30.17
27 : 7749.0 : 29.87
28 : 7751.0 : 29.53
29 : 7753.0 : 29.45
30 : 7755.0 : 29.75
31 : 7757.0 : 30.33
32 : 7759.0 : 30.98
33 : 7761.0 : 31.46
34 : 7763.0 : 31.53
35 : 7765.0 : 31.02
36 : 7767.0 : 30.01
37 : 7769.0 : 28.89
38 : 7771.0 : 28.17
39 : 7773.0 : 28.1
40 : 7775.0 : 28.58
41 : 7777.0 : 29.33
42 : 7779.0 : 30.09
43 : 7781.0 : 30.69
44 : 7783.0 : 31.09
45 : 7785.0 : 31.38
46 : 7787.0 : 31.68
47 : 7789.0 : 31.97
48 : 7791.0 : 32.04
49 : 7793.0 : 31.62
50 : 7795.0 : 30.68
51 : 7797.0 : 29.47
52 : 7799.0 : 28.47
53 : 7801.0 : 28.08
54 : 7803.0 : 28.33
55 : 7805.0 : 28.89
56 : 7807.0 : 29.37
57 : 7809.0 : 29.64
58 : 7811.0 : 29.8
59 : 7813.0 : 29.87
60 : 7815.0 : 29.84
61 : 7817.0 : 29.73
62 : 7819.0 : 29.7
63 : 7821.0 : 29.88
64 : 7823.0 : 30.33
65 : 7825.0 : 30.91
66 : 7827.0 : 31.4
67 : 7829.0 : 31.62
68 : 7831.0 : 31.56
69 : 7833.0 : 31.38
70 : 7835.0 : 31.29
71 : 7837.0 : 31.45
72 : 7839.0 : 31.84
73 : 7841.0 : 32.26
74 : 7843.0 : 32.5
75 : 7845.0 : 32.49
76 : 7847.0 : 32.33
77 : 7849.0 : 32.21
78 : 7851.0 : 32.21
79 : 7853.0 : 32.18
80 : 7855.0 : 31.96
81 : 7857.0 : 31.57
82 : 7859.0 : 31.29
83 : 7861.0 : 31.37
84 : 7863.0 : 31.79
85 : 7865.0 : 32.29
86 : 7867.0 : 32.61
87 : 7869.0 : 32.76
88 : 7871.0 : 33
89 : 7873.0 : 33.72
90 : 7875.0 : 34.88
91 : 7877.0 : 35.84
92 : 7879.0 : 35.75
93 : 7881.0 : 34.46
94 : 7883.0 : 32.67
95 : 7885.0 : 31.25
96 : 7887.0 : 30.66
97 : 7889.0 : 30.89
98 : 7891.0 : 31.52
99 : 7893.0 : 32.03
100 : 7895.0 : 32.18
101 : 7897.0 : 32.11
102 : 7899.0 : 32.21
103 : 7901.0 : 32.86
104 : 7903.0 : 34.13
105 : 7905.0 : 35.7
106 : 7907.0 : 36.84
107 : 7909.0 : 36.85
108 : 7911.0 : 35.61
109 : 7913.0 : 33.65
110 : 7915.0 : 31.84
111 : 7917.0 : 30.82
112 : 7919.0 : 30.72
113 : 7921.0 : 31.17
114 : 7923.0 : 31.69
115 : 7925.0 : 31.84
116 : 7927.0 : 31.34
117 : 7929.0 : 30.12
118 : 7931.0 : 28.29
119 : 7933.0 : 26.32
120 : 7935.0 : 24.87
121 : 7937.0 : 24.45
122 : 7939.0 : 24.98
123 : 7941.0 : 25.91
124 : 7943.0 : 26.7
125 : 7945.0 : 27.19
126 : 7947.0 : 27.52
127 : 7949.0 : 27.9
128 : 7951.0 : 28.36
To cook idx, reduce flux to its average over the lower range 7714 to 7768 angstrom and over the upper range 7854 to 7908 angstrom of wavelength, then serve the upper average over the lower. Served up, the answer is 1.09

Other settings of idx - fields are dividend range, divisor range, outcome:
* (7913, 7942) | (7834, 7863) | 0.91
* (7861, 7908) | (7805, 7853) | 1.07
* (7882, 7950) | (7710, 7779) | 1.03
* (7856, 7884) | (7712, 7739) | 1.10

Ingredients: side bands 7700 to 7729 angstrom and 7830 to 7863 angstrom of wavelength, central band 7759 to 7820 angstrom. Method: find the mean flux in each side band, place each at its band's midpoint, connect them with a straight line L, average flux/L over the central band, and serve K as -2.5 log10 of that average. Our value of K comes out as 0.04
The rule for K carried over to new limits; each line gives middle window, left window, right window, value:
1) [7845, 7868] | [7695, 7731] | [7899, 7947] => -0.06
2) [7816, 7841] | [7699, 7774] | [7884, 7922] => 0.02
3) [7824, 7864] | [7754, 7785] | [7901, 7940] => -0.04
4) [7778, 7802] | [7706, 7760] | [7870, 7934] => 0.01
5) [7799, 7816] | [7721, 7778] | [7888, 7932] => 0.06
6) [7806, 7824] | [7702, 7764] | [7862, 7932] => 0.06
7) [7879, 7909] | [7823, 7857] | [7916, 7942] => -0.11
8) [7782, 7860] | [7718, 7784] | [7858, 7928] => 0.02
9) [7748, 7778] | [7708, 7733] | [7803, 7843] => 0.01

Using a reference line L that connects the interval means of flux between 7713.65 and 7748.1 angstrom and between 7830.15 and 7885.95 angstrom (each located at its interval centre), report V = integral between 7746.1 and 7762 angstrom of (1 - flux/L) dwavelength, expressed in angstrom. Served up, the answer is 0.2 angstrom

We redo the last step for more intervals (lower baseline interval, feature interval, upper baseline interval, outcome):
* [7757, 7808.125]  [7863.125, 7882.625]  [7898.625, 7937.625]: -1.68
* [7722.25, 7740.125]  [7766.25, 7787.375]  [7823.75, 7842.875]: 0.80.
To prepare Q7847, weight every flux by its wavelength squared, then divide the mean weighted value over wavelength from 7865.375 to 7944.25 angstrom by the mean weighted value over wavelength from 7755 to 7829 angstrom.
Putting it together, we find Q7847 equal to 1.1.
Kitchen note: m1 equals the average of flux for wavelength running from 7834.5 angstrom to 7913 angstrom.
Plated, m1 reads 32.9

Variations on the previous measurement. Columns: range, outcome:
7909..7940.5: 30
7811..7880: 31.9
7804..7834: 30.3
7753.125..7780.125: 29.9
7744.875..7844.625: 30.3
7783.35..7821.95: 30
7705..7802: 30.1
